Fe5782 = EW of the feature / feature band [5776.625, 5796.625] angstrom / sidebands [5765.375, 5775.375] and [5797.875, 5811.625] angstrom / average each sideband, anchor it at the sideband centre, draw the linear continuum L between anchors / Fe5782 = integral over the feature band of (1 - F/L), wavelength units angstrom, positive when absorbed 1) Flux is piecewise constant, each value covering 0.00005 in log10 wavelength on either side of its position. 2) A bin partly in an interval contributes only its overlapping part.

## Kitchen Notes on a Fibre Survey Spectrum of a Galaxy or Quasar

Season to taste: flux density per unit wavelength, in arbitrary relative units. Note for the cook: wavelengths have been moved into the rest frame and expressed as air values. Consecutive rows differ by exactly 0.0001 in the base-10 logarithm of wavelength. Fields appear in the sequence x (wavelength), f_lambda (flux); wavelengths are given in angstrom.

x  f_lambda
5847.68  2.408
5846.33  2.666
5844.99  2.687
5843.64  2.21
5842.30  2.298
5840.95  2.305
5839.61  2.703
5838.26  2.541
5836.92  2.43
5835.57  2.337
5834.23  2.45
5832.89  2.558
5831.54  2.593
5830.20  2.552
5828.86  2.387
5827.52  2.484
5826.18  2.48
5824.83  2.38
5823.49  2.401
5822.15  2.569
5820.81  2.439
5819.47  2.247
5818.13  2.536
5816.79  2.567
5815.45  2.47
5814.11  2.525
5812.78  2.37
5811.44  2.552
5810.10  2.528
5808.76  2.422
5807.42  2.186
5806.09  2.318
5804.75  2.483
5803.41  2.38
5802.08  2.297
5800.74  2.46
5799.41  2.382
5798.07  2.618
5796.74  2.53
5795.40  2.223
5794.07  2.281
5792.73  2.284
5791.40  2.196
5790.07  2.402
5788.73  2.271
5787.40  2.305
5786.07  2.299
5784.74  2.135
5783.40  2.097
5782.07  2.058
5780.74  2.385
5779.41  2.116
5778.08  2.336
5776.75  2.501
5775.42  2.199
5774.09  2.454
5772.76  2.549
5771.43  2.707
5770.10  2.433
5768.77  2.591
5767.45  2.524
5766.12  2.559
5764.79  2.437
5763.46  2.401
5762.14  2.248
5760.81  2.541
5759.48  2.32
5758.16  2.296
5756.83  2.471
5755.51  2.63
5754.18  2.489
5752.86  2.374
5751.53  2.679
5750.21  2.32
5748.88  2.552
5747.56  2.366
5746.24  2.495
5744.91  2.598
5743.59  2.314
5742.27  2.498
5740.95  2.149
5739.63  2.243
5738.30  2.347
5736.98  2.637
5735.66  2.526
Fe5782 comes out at 1.7 angstrom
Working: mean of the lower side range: 2.52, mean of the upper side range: 2.41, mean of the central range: 2.26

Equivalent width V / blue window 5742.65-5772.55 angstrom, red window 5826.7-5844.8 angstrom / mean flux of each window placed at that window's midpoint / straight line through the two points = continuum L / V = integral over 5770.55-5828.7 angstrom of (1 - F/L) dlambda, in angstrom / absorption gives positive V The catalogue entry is 1.9 angstrom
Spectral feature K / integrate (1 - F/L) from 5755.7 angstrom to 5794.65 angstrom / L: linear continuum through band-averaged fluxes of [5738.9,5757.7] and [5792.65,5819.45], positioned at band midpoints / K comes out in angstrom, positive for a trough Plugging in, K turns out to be 1.1 angstrom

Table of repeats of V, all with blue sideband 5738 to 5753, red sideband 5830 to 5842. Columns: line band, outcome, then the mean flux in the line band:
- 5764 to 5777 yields -0.3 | 2.49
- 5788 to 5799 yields 0.5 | 2.35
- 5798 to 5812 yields 0.3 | 2.41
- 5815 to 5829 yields 0.1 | 2.45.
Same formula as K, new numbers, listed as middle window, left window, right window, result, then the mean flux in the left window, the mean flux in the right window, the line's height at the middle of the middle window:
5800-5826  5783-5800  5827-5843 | -0.4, 2.31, 2.47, 2.39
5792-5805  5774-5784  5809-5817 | 0.0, 2.26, 2.49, 2.39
